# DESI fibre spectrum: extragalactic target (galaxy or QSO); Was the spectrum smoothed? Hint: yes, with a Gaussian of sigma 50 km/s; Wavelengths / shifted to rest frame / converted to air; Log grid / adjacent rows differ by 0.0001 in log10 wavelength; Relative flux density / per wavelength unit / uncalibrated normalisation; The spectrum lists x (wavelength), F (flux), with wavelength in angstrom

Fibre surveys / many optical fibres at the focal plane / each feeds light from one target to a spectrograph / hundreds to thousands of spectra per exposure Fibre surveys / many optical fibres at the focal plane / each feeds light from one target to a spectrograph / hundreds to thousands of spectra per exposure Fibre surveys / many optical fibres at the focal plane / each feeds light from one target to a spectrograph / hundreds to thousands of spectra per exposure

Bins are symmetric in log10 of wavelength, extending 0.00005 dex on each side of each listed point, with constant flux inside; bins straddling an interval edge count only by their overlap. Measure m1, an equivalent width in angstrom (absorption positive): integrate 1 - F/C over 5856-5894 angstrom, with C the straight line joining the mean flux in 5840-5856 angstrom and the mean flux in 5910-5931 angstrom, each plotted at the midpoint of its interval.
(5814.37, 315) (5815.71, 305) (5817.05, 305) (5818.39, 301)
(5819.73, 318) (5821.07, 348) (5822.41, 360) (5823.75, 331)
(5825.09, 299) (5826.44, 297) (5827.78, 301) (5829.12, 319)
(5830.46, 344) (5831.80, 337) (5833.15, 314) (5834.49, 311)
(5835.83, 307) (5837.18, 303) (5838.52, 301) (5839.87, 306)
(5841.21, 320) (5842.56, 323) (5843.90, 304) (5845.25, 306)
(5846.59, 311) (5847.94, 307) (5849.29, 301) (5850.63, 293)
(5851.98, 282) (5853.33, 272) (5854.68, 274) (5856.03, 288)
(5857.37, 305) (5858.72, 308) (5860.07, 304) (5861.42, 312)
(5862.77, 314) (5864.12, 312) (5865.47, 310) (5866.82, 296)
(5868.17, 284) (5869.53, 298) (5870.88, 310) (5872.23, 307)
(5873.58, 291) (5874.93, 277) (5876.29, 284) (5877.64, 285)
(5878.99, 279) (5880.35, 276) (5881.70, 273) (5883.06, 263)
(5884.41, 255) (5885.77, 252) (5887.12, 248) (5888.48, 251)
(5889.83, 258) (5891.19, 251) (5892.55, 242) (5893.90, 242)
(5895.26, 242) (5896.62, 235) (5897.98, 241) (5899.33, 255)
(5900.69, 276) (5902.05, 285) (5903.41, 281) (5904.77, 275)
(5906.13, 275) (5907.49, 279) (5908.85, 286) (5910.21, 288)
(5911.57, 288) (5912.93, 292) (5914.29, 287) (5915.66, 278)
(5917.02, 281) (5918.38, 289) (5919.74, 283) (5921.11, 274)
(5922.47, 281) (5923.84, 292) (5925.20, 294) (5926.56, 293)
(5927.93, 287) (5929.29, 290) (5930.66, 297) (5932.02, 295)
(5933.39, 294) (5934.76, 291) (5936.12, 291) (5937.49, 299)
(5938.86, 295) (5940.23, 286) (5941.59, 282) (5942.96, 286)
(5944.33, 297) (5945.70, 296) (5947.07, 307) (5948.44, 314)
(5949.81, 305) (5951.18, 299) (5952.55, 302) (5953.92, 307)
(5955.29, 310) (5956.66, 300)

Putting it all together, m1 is 1.6 angstrom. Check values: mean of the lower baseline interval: 299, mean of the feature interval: 282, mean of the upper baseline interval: 287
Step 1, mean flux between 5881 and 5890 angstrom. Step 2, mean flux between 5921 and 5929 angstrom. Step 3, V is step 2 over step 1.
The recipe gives 1.1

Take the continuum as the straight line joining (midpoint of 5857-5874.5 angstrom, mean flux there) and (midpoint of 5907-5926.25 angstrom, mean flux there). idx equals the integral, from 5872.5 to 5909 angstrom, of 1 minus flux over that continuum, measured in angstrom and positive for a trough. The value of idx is 3.64 angstrom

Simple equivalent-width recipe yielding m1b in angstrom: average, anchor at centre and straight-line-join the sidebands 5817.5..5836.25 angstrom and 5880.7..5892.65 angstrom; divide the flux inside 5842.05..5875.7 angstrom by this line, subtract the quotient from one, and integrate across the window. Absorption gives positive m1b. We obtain -1.62 angstrom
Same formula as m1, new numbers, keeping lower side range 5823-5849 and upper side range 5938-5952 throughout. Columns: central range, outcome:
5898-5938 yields 2.13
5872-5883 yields 0.89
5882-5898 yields 2.92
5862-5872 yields 0.14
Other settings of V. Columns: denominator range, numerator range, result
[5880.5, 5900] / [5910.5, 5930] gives 1.14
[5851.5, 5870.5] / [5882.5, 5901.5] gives 0.84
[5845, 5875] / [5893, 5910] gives 0.89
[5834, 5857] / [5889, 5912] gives 0.88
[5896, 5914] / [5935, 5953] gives 1.08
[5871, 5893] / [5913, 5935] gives 1.07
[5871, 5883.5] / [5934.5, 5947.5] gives 1.03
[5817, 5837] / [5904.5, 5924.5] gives 0.89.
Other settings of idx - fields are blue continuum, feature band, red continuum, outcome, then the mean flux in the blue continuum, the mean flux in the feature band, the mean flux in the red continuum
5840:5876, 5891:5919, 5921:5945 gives 2.3 angstrom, 300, 270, 291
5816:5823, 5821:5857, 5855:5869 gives 0.7 angstrom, 325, 309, 302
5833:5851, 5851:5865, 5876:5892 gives -0.3 angstrom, 308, 297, 264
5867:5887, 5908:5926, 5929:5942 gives 0.2 angstrom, 280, 286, 292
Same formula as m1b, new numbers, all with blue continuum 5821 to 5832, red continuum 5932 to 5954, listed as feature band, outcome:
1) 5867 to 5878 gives 0.74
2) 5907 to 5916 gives 0.54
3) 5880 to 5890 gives 1.66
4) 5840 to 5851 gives 0.40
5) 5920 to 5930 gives 0.46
